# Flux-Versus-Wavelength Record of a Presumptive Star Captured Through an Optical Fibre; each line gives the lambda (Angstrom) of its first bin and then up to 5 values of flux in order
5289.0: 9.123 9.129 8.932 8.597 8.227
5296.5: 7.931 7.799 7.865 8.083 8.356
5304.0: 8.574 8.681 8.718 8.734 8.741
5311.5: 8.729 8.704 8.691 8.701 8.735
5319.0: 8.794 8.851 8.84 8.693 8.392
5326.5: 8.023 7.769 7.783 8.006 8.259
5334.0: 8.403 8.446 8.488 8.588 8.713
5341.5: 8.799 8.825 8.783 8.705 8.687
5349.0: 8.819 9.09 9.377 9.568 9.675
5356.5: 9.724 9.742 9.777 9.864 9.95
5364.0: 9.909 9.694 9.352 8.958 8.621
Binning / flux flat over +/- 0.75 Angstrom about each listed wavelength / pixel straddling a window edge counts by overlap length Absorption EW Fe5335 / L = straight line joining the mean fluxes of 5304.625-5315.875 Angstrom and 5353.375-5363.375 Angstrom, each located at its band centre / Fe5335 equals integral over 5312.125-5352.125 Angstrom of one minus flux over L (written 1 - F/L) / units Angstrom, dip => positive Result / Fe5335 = 2.7 Angstrom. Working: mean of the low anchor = 8.71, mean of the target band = 8.58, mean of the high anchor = 9.77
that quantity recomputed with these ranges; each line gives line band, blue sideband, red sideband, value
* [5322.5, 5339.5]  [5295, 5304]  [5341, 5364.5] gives 1.0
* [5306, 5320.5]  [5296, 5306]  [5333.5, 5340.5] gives -0.8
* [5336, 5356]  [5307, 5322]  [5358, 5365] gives 1.2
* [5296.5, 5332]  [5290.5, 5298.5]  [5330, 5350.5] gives 0.2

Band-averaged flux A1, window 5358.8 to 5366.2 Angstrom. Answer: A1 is 9.84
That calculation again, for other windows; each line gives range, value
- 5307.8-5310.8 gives 8.74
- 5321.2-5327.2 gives 8.49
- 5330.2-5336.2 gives 8.27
